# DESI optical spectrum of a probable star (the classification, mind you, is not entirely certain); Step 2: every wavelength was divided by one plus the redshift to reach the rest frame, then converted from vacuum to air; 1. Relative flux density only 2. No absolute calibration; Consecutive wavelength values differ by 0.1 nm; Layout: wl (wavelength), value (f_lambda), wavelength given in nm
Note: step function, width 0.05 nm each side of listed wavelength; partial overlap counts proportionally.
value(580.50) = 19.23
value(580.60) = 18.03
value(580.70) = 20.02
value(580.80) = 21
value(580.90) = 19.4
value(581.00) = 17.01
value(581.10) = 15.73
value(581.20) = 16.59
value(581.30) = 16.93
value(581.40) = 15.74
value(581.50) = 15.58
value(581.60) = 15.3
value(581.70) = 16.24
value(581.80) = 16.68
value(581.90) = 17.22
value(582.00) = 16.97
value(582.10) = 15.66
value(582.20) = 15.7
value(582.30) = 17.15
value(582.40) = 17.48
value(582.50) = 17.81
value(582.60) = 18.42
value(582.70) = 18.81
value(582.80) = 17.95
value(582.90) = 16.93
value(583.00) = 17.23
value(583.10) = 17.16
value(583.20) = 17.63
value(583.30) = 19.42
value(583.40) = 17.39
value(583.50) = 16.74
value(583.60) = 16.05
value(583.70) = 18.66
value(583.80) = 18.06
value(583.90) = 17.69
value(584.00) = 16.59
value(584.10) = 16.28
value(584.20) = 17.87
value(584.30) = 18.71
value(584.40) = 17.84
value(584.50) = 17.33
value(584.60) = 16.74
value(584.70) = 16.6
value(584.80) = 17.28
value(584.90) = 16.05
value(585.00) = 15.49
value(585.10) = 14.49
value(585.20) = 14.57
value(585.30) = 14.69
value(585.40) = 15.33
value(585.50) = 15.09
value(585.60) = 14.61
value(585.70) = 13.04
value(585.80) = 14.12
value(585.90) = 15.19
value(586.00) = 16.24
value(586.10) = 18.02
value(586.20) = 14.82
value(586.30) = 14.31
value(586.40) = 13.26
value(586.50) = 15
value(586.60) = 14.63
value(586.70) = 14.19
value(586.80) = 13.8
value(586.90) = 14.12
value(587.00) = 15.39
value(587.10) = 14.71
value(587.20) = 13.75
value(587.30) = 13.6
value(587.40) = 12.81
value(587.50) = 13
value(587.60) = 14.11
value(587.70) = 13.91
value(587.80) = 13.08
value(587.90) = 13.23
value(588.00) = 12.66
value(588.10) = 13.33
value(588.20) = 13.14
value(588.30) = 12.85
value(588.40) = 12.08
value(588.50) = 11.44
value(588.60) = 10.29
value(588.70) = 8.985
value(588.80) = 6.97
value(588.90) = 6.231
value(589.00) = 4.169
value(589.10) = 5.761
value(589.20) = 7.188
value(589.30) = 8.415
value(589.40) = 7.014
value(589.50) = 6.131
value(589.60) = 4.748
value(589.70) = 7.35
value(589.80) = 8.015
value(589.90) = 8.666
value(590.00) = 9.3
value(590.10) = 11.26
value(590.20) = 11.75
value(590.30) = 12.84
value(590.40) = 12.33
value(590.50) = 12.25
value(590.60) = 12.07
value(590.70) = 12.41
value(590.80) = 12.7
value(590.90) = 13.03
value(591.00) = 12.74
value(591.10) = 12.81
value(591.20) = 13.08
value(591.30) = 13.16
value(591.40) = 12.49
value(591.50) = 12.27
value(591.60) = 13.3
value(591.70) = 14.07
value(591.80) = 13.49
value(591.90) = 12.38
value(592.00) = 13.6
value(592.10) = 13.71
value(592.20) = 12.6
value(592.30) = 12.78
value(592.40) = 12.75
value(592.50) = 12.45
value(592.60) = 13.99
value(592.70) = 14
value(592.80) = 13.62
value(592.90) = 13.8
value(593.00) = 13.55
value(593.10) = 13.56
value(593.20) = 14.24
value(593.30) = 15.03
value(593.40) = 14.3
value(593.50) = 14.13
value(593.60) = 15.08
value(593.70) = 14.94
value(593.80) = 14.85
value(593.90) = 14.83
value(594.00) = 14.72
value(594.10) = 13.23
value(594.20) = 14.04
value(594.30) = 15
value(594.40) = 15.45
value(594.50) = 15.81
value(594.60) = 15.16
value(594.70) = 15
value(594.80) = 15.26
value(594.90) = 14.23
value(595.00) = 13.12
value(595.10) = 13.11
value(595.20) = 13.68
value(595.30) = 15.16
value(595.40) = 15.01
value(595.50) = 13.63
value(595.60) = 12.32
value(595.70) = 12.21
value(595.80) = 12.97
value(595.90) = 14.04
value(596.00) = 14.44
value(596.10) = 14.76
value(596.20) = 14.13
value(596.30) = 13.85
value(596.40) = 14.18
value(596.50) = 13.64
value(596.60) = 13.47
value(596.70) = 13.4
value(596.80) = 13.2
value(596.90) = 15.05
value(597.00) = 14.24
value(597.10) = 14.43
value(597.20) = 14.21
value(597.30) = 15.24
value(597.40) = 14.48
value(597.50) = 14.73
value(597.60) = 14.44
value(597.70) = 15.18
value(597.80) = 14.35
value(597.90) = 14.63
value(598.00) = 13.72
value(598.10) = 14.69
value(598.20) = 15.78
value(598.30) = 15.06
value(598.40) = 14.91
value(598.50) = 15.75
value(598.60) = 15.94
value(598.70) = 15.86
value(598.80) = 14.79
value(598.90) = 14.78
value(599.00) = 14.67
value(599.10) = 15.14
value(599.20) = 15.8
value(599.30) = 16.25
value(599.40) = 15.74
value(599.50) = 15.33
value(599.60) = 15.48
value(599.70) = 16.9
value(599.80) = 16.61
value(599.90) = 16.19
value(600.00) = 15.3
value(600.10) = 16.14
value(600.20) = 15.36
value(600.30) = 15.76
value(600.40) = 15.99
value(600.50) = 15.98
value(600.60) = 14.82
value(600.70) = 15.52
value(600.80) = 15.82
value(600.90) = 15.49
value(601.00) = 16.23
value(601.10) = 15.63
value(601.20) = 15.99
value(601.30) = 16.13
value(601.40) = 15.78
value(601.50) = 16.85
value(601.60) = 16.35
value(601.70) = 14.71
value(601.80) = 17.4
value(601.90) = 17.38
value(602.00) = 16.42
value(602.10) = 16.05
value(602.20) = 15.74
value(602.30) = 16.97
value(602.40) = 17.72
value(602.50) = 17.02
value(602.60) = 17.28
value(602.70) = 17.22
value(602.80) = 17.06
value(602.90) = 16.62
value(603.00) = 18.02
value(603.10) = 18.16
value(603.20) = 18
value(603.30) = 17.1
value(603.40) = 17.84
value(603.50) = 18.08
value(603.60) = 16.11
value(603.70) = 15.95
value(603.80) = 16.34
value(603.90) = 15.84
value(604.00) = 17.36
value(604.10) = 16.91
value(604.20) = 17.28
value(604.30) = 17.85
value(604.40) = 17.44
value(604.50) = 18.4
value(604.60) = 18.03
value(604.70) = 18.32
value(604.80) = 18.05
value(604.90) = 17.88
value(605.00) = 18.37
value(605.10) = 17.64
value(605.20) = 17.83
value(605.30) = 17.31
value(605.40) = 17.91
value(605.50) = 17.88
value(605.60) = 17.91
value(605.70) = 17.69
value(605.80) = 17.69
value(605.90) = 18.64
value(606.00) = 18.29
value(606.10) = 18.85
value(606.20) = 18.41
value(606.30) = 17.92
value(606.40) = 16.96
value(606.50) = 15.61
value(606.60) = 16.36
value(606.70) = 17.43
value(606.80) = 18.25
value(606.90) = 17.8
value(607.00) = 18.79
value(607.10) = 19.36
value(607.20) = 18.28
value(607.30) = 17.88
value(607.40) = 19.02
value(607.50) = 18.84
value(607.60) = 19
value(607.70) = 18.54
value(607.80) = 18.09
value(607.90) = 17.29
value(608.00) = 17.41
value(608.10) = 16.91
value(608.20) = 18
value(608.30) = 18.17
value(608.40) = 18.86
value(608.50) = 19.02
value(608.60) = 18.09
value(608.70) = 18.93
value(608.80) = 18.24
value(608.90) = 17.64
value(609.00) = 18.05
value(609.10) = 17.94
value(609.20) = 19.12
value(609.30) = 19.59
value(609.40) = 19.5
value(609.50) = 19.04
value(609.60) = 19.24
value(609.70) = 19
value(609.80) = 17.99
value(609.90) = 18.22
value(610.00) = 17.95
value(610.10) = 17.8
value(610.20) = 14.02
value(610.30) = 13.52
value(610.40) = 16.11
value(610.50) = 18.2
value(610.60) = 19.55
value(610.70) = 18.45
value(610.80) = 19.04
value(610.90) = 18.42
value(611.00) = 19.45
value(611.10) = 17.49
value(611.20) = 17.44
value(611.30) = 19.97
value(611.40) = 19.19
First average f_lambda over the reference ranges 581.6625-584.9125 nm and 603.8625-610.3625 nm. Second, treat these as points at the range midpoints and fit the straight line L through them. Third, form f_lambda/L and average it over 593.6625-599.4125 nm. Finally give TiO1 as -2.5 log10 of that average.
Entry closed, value 0.21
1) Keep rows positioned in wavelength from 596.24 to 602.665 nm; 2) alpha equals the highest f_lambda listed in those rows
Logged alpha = 17.72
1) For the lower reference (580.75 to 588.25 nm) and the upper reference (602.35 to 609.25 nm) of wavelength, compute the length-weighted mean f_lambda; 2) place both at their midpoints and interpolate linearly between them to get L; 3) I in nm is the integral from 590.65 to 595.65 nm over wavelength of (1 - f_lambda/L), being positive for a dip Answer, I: 0.87 nm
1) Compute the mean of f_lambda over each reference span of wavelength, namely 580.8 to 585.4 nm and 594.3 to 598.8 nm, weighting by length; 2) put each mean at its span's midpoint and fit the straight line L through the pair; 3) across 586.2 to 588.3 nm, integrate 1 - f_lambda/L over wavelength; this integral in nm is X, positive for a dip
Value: 0.31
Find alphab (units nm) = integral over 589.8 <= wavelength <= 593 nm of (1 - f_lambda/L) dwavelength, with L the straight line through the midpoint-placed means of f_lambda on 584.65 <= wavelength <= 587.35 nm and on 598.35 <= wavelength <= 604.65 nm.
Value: 0.59 nm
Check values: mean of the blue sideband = 14.9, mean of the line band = 12.6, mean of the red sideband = 16.4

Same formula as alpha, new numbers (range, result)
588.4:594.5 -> 15.81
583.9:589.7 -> 18.71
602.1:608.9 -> 19.36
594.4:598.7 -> 15.94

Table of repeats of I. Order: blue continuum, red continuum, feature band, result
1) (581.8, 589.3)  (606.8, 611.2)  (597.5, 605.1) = 0.35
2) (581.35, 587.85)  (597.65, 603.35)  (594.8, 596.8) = 0.28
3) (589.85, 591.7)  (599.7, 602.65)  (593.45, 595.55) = -0.14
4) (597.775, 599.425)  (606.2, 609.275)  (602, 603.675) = -0.06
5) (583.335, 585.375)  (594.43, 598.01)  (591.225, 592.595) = 0.19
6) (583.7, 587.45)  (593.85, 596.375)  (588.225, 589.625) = 0.64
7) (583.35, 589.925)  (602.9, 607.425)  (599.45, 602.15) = 0.11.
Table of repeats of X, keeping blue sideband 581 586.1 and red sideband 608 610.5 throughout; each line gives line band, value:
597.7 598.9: 0.161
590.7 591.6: 0.223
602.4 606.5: 0.031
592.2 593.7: 0.289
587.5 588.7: 0.303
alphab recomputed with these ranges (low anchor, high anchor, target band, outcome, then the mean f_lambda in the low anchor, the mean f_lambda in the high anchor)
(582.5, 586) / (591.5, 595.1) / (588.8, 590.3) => 0.73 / 16.7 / 14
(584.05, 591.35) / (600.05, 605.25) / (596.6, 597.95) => 0.09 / 12.8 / 16.8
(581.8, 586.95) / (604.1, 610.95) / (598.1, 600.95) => 0.30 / 16.3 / 18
